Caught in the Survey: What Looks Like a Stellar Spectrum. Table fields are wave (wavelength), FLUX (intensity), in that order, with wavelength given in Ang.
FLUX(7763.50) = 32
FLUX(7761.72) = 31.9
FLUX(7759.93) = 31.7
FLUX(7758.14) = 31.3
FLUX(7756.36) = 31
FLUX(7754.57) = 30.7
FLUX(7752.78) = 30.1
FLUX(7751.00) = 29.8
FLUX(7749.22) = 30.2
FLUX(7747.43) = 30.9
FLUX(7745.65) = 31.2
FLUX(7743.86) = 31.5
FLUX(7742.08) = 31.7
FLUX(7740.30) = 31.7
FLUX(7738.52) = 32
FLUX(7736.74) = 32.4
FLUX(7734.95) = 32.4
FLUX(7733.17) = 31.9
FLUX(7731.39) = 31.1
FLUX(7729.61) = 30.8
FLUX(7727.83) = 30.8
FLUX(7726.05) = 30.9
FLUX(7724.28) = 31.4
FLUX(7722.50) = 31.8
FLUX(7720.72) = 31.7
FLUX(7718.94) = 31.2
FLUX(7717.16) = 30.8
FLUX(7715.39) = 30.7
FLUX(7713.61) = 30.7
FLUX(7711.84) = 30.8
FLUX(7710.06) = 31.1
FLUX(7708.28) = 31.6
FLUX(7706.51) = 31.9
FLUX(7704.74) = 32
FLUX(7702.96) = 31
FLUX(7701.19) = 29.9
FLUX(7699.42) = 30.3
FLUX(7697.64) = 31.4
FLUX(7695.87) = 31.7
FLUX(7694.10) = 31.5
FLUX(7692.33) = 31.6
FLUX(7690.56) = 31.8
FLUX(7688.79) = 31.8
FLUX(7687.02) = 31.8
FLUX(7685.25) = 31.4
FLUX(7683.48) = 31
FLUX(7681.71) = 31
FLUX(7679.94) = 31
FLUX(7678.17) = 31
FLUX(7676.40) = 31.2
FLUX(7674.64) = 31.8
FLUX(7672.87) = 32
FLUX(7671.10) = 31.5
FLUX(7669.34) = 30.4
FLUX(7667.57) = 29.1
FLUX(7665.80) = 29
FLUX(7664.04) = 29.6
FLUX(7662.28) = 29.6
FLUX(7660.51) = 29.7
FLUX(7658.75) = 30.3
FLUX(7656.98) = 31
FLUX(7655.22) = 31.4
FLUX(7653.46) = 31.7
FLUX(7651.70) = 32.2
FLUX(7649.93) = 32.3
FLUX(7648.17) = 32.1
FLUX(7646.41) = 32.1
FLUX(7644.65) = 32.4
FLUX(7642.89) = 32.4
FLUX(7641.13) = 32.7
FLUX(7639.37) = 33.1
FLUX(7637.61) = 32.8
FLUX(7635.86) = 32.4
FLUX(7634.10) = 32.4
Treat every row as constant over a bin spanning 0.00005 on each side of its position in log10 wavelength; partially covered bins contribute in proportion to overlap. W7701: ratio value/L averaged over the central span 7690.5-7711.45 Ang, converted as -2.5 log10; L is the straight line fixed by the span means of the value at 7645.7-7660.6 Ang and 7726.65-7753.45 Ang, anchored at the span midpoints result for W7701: 0.003 mag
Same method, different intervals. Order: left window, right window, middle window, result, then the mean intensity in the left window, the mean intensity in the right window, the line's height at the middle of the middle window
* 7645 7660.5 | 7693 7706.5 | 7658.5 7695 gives 0.02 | 31.6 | 31.2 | 31.4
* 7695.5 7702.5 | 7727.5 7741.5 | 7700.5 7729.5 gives 0.00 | 30.8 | 31.7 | 31.2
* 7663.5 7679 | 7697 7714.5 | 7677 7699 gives -0.02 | 30.6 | 31.1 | 30.8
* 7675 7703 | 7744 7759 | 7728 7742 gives -0.03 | 31.2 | 30.7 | 30.8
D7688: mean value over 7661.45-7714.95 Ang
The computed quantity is 31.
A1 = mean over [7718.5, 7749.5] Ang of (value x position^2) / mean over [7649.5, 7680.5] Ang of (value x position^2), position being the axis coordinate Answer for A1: 1.04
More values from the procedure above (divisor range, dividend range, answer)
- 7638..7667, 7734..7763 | 1.02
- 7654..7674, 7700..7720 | 1.04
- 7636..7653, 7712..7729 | 0.98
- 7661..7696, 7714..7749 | 1.03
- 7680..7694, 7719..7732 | 1.00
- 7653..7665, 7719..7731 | 1.04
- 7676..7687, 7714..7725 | 1.01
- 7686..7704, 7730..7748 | 1.02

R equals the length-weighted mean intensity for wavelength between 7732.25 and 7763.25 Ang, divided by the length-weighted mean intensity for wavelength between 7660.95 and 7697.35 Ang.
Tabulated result 1.01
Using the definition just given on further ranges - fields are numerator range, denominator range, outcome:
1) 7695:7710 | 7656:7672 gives 1.04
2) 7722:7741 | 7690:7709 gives 1.01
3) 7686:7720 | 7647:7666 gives 1.01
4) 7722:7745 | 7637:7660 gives 0.99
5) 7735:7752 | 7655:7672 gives 1.04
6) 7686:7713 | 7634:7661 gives 0.98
